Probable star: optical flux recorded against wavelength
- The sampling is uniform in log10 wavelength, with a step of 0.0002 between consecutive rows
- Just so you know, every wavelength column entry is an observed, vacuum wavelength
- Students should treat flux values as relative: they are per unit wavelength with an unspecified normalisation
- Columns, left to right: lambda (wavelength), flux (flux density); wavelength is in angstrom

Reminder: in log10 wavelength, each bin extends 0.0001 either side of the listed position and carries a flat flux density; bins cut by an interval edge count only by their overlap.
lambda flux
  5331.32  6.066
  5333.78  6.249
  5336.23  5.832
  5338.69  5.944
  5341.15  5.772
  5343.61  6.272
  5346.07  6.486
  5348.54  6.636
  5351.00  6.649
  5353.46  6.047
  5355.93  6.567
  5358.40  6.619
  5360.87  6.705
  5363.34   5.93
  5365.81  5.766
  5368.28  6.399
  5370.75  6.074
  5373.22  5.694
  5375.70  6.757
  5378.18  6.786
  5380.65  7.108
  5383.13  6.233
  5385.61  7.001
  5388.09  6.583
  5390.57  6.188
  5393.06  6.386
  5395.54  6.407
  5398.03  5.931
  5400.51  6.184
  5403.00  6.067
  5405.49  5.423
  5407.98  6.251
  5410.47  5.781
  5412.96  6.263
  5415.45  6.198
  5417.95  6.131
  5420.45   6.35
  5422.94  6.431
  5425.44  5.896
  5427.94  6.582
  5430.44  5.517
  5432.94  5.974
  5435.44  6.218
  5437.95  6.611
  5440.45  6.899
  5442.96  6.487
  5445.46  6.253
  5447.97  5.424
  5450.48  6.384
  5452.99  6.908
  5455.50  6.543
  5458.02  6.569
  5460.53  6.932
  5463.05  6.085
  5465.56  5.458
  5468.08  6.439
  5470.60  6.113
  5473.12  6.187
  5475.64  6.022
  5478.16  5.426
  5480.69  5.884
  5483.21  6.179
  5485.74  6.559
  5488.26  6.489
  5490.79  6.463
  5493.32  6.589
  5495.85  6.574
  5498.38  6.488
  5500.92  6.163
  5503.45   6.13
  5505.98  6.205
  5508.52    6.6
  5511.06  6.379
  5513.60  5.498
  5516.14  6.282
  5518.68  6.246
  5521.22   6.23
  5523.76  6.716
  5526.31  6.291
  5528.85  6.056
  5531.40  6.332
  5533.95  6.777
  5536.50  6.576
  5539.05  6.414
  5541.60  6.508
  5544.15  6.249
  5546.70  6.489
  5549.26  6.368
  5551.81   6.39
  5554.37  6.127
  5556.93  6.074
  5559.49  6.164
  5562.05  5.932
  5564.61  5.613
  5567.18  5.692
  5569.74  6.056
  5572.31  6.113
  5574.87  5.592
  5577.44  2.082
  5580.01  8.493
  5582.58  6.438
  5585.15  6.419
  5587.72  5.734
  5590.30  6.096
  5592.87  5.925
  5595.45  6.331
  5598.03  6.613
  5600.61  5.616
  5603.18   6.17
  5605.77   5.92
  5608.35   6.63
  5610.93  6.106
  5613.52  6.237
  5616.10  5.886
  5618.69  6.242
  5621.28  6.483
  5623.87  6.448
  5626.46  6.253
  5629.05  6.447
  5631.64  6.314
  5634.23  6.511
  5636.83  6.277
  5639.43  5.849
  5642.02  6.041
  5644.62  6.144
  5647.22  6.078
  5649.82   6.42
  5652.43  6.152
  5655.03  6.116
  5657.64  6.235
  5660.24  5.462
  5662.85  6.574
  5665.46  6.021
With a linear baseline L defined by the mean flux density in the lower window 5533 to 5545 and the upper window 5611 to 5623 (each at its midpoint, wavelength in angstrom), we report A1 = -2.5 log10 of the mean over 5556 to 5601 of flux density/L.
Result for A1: 0.07 mag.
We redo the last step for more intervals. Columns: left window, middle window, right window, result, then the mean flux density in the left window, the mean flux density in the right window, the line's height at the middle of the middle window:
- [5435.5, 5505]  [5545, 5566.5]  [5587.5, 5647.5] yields 0.019 mag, 6.3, 6.19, 6.24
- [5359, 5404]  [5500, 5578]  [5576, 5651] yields 0.018 mag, 6.35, 6.14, 6.21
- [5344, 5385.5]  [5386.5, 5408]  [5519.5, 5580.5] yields 0.034 mag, 6.42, 6.11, 6.36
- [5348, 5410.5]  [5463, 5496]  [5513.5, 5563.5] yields 0.025 mag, 6.32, 6.3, 6.31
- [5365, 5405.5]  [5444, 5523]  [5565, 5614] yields -0.014 mag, 6.33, 6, 6.17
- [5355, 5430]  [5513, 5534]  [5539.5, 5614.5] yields -0.023 mag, 6.28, 6.08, 6.14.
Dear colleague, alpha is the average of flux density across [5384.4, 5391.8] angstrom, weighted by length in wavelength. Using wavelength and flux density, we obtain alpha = 6.59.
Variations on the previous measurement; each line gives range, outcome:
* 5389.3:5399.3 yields 6.23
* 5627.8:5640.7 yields 6.28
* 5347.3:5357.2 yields 6.47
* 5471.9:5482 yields 5.88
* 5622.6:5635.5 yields 6.4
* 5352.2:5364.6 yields 6.37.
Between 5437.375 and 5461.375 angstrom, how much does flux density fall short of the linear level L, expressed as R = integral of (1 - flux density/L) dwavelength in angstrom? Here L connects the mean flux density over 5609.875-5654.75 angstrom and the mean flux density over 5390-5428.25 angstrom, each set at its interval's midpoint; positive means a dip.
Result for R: -1.3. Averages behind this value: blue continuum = 6.14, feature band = 6.49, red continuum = 6.23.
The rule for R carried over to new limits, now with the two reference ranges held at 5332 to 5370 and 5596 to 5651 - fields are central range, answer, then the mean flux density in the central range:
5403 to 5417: 0.6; 5.99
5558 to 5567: 0.5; 5.88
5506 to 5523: 0.0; 6.22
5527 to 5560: -0.6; 6.35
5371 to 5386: -0.7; 6.54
